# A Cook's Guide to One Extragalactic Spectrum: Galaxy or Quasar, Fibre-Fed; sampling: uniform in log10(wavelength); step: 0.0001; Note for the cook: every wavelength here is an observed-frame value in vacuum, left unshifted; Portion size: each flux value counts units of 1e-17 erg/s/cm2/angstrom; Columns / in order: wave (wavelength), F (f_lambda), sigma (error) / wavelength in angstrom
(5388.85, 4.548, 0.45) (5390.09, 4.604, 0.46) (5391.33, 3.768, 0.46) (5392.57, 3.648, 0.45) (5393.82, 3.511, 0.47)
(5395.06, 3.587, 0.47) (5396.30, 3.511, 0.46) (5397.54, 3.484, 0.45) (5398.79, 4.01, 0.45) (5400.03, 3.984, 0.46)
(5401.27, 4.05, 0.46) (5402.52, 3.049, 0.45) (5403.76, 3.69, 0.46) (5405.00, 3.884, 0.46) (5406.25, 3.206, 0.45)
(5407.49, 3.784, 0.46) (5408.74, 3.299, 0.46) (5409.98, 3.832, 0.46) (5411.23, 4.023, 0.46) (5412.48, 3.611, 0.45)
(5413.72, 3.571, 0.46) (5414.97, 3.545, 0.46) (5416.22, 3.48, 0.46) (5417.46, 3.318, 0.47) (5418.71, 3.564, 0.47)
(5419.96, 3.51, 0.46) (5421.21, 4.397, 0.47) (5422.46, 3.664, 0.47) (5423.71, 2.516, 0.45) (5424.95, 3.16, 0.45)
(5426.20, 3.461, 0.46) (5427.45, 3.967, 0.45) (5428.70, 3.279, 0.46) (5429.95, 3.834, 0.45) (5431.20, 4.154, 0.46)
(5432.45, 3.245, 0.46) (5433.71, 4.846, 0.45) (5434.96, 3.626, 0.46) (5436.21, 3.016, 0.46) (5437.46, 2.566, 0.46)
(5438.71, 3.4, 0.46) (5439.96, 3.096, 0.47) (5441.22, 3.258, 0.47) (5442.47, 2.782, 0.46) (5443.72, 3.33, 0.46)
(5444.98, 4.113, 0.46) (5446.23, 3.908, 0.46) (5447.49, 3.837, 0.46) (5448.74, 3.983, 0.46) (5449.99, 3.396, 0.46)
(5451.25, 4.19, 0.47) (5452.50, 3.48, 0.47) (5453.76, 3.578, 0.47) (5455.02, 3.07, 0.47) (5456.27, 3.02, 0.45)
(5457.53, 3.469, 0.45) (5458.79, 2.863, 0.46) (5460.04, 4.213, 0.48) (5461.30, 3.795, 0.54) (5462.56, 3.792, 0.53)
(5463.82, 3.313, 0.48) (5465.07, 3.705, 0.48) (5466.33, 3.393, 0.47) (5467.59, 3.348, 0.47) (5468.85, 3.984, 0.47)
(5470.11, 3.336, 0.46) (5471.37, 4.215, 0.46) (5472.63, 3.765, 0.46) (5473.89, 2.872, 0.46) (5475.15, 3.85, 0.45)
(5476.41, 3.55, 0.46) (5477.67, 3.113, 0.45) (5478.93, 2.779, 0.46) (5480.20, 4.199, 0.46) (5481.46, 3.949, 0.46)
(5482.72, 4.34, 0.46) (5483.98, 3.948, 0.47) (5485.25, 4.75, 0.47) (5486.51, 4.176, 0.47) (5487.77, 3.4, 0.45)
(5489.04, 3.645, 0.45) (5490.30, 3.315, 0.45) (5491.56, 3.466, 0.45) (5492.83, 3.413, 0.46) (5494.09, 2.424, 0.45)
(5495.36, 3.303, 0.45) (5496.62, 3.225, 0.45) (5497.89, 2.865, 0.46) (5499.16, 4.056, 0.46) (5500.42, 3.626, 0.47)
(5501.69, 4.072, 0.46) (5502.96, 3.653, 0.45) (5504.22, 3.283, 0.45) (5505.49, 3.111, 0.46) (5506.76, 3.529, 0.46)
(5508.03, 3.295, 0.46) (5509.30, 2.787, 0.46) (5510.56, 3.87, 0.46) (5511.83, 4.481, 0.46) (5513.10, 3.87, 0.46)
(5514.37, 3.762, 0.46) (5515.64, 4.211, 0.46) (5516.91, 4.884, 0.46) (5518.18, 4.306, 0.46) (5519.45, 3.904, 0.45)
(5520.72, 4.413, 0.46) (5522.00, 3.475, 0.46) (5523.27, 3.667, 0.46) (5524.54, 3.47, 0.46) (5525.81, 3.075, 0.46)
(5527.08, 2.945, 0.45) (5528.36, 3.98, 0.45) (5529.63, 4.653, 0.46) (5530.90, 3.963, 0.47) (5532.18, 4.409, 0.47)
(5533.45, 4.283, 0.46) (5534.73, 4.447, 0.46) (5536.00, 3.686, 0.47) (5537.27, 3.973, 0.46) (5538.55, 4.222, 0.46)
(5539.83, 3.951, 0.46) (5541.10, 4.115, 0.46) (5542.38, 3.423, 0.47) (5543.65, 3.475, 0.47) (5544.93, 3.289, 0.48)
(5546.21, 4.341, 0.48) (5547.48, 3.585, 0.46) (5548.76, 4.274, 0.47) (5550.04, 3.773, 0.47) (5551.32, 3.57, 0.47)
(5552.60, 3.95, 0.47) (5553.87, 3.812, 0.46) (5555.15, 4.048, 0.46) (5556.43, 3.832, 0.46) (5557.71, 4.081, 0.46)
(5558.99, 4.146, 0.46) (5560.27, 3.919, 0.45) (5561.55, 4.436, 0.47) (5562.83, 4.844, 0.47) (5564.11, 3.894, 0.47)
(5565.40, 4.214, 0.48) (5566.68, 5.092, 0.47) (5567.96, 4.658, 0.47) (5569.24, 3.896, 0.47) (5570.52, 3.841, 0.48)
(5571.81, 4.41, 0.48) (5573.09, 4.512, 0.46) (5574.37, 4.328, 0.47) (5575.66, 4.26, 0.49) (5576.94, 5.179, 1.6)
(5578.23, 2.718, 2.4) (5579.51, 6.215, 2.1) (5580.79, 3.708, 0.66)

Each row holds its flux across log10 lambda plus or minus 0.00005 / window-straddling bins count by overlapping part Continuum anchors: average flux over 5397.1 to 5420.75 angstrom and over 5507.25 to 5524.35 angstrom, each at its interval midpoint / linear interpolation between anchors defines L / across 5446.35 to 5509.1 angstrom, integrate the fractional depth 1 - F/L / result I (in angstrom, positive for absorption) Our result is 3.9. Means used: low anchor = 3.63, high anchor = 3.9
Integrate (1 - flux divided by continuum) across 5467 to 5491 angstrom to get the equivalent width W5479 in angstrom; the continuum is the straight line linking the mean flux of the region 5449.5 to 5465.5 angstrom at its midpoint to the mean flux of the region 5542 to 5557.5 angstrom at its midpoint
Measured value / -0.8 angstrom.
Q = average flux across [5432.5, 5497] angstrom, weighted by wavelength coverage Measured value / 3.56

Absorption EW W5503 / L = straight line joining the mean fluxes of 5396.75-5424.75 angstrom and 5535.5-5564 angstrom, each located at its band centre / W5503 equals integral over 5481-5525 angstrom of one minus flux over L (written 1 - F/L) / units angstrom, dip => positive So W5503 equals 1.4 angstrom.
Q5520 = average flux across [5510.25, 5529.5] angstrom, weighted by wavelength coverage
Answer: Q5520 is 3.91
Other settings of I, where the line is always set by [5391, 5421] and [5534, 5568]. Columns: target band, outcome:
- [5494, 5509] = 1.9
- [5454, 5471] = 1.3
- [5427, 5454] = 1.0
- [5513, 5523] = -0.4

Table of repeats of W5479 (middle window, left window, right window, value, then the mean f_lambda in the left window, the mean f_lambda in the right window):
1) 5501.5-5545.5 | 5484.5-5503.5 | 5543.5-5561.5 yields -1.1 angstrom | 3.56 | 3.89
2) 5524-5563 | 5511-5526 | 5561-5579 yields 2.1 angstrom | 3.98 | 4.32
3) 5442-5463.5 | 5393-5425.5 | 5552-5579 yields 1.0 angstrom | 3.59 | 4.2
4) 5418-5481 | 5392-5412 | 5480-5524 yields 2.6 angstrom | 3.66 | 3.73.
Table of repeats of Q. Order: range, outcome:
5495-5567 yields 3.87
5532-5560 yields 3.93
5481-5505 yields 3.62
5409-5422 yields 3.67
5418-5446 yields 3.5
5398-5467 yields 3.57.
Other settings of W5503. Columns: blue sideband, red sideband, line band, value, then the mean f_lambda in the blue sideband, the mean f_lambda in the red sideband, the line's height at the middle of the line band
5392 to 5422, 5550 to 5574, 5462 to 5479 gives 1.5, 3.65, 4.17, 3.86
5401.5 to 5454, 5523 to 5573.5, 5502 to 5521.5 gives 0.2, 3.56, 4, 3.87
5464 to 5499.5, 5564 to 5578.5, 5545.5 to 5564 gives 0.6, 3.58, 4.3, 4.17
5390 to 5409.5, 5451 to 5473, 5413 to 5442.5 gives 1.2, 3.67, 3.57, 3.63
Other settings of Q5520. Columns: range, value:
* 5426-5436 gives 3.78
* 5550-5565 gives 4.04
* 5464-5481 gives 3.55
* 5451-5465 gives 3.52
